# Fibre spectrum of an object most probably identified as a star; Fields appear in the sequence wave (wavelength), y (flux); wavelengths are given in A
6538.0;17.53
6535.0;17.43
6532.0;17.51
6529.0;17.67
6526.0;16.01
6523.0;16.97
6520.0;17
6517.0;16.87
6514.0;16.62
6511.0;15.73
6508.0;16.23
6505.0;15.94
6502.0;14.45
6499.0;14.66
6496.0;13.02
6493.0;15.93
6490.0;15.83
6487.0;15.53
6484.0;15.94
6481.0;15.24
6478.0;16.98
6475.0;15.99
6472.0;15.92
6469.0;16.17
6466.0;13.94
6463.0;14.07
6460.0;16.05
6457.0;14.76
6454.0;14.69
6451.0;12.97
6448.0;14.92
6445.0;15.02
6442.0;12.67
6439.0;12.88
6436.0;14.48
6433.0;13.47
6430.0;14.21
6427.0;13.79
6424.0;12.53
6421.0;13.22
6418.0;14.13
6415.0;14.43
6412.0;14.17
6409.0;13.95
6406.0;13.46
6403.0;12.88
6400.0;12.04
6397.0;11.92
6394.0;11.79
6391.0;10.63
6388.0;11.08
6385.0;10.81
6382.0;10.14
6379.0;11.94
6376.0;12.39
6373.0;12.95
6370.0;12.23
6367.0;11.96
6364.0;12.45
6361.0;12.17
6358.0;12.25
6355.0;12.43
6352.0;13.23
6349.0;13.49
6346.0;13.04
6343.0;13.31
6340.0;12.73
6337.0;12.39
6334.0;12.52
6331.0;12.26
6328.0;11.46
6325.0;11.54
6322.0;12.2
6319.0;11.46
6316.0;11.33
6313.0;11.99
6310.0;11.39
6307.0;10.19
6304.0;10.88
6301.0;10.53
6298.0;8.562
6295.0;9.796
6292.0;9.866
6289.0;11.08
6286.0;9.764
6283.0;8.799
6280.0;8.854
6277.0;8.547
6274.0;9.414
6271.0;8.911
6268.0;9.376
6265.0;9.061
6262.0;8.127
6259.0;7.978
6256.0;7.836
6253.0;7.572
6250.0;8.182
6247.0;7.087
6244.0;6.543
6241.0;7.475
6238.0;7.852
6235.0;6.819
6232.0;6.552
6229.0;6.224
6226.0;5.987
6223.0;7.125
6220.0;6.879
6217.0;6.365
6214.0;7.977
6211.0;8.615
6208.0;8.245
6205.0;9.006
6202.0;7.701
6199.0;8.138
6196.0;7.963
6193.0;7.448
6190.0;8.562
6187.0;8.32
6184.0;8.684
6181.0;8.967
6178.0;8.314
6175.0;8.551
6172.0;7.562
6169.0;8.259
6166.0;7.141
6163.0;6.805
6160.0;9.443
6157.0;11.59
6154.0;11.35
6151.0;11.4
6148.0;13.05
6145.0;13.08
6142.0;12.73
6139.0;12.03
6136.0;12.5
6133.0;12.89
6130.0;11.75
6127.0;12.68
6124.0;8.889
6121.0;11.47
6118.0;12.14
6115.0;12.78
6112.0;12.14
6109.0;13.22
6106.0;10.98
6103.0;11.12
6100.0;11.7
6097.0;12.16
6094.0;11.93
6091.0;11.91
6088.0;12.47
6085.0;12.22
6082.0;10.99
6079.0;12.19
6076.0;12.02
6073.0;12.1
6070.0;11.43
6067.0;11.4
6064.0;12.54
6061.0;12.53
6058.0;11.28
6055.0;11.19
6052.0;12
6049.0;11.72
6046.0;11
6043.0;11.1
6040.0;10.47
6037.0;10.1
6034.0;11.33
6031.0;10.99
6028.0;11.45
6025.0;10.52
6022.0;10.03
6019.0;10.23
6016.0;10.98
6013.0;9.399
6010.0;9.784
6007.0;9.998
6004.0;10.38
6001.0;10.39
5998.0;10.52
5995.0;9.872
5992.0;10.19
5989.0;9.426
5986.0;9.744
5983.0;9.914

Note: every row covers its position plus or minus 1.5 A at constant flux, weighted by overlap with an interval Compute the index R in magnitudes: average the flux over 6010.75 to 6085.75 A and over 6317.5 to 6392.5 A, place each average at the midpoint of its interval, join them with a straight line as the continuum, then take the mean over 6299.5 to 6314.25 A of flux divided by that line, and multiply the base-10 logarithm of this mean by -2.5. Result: 0.09 mag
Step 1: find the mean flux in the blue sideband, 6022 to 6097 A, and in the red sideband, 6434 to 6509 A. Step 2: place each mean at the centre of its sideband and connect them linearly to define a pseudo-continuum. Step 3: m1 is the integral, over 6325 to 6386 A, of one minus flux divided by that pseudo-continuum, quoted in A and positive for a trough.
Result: 7.33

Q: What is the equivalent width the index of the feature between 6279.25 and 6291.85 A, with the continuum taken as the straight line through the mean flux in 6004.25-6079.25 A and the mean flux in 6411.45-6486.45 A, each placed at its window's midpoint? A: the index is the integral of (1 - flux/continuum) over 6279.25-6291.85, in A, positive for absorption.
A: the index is 3.3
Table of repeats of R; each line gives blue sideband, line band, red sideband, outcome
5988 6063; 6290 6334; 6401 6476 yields 0.19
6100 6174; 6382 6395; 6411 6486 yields 0.26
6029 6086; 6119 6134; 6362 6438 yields 0.02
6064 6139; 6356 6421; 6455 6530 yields 0.19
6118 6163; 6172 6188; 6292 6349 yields 0.34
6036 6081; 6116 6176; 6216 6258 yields -0.15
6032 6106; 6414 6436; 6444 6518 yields 0.08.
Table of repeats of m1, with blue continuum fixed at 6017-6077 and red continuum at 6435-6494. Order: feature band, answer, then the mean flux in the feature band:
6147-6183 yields 8.76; 9.31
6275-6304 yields 8.28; 9.6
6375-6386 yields 2.28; 11.3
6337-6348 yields 0.75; 13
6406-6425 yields 1.05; 13.7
